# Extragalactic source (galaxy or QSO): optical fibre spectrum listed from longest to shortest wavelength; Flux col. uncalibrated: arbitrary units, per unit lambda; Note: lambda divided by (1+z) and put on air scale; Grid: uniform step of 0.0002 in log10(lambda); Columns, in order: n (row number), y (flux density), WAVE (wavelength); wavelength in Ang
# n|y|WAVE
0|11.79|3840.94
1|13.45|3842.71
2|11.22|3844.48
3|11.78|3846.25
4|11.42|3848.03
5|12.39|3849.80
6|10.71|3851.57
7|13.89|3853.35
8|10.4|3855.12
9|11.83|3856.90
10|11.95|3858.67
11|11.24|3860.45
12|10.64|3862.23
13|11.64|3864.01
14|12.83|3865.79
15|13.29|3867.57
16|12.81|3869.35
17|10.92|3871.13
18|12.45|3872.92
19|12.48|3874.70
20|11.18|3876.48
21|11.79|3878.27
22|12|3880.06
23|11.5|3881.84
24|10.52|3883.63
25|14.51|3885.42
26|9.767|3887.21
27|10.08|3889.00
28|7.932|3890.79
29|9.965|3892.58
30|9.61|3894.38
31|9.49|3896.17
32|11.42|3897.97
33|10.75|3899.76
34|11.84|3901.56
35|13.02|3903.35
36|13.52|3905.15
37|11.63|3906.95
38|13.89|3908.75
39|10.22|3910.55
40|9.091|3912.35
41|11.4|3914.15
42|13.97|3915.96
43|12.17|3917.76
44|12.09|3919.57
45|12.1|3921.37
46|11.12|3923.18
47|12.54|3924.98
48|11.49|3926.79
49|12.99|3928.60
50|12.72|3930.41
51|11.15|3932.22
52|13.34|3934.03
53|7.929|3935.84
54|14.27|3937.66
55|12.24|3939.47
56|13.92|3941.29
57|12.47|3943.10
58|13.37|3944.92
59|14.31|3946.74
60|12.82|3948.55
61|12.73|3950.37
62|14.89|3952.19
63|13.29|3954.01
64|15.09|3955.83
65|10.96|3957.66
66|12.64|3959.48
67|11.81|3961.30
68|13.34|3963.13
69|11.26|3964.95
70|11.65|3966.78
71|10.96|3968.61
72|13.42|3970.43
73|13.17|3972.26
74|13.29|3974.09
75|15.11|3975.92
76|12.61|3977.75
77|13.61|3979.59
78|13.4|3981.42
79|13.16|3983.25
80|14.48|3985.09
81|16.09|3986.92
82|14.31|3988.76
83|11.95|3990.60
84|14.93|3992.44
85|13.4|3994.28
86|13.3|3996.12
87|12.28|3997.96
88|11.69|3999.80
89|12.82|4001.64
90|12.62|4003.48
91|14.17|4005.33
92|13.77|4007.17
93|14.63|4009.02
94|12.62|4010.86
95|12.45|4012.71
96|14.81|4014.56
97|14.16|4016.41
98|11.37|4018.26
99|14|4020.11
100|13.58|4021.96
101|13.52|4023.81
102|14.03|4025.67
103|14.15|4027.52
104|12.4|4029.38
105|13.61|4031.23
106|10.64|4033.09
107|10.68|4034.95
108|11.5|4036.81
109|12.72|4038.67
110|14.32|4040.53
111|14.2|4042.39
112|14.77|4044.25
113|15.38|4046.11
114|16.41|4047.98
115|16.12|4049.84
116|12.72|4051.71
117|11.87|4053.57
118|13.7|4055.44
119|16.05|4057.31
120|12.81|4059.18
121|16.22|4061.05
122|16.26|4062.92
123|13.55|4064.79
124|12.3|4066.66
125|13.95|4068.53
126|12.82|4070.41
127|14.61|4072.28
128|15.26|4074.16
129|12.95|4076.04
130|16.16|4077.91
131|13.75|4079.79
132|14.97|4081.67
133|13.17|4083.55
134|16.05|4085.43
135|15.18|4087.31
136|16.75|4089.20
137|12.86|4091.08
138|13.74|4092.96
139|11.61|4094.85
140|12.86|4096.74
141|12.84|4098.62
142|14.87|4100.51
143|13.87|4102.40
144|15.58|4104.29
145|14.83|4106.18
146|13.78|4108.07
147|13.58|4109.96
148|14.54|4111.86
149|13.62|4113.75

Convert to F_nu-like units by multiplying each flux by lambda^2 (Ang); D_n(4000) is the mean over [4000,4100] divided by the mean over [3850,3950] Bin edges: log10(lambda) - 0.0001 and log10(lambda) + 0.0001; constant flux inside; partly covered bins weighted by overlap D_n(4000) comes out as 1.3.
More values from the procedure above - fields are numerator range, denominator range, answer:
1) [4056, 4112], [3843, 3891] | 1.36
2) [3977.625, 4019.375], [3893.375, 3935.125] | 1.19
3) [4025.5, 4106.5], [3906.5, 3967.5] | 1.20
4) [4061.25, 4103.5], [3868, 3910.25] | 1.36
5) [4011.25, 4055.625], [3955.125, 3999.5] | 1.05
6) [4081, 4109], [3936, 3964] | 1.17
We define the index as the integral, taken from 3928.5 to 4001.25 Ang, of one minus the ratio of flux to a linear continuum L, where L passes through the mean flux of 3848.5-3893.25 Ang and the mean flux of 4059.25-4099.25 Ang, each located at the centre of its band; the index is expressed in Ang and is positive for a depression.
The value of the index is -1.6 Ang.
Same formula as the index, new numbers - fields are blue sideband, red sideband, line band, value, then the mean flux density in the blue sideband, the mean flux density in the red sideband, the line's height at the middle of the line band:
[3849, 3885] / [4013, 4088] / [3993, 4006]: 0.4 Ang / 11.9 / 13.9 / 13.3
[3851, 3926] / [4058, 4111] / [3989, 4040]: 0.8 Ang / 11.6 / 14.2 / 13.3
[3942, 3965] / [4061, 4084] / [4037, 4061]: -0.4 Ang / 13.1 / 14.3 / 14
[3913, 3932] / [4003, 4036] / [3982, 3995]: -1.2 Ang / 12.2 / 13.2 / 12.9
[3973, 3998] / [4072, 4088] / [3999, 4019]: 1.1 Ang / 13.8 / 14.7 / 14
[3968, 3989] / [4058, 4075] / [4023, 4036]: 1.2 Ang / 13.7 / 14.2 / 14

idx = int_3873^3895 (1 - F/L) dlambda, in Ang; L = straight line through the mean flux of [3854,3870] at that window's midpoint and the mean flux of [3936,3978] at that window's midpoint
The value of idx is 2.0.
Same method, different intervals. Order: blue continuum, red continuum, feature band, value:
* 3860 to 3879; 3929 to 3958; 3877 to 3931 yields 3.89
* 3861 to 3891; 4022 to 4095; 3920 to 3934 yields 0.21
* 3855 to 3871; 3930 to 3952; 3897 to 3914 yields 0.86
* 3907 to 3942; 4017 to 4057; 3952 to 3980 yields -0.75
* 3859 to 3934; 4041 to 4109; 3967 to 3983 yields -0.40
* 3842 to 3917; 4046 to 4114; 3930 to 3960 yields -0.92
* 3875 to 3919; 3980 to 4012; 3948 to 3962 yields -0.51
